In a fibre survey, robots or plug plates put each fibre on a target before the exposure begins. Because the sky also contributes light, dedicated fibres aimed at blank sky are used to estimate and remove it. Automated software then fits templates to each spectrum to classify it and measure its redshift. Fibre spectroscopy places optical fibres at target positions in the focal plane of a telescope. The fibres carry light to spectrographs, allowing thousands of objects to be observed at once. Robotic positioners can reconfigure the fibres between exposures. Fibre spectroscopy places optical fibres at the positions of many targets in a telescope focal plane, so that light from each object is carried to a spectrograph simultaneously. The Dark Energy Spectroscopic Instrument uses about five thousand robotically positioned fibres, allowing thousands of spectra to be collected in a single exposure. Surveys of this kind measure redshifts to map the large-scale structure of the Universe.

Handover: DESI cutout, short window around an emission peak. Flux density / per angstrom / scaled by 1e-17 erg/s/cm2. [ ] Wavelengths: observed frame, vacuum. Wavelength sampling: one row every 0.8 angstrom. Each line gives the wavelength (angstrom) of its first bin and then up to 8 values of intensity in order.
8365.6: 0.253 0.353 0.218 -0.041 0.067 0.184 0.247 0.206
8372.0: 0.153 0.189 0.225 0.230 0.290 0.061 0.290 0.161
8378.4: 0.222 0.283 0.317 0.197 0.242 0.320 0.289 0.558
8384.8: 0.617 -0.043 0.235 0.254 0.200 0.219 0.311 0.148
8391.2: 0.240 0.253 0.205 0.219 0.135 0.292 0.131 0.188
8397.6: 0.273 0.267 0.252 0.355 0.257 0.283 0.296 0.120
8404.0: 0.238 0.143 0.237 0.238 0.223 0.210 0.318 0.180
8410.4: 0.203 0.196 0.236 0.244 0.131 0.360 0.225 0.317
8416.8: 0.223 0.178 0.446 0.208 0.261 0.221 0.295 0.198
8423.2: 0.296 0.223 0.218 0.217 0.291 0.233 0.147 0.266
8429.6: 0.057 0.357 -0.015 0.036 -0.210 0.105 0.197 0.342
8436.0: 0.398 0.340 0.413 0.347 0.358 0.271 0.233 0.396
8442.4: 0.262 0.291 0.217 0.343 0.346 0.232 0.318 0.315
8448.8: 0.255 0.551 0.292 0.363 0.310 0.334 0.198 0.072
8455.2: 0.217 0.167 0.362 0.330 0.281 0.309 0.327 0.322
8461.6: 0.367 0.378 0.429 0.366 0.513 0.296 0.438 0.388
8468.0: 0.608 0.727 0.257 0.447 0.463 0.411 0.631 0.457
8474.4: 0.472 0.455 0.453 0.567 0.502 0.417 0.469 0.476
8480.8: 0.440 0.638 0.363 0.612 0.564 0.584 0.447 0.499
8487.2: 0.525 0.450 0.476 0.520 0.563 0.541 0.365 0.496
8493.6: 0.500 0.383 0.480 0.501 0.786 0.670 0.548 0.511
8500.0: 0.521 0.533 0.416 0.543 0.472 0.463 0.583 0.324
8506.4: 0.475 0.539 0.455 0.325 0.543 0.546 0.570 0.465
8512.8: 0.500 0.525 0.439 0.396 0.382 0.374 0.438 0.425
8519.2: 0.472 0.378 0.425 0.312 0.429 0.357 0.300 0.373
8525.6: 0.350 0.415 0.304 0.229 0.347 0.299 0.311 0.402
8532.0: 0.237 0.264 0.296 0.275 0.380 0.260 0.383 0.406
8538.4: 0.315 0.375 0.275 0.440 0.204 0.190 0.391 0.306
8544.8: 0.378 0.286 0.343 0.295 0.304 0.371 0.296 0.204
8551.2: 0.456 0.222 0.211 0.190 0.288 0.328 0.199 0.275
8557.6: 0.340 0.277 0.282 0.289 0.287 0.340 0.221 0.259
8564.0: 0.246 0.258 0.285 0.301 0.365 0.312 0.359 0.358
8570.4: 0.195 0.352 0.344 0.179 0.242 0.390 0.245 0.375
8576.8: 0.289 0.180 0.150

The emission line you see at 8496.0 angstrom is Mg II 2798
